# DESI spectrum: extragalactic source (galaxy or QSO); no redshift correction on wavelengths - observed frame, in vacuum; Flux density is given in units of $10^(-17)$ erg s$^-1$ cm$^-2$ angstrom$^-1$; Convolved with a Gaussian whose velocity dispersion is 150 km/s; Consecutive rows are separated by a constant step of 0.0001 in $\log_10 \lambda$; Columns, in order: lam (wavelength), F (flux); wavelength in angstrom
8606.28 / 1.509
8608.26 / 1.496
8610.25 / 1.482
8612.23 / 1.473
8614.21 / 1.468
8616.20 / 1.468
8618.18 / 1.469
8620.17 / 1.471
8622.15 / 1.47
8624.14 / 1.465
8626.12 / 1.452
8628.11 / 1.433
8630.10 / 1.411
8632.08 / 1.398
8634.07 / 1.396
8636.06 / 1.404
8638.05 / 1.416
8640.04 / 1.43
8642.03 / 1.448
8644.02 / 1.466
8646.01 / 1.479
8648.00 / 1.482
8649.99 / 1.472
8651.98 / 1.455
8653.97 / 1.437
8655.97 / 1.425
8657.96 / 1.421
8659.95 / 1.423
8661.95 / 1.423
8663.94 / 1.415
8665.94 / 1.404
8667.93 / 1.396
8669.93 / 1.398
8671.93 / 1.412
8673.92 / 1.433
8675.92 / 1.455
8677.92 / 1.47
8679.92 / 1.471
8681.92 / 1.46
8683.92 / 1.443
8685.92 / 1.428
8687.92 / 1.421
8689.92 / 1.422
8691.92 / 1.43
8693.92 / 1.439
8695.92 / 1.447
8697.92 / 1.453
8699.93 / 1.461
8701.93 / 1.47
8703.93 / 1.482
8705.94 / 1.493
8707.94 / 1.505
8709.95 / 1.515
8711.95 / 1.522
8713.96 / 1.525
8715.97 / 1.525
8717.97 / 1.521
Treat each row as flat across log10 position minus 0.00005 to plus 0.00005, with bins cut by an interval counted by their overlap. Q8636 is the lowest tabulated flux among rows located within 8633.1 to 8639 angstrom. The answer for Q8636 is 1.396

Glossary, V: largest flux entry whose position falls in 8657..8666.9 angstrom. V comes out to 1.423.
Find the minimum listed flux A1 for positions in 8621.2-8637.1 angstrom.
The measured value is 1.396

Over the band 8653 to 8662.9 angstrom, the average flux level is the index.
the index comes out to 1.42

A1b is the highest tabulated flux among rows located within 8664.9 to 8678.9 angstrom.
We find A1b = 1.47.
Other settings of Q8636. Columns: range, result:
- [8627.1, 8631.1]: 1.411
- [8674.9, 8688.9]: 1.421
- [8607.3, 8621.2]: 1.468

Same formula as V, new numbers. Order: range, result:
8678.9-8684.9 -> 1.471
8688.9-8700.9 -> 1.461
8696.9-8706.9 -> 1.493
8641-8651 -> 1.482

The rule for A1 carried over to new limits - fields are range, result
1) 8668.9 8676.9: 1.398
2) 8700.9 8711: 1.47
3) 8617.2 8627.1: 1.452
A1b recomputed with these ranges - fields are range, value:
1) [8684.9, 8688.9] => 1.428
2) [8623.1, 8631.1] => 1.465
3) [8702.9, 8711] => 1.515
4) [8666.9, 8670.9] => 1.398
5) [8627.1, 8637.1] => 1.433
